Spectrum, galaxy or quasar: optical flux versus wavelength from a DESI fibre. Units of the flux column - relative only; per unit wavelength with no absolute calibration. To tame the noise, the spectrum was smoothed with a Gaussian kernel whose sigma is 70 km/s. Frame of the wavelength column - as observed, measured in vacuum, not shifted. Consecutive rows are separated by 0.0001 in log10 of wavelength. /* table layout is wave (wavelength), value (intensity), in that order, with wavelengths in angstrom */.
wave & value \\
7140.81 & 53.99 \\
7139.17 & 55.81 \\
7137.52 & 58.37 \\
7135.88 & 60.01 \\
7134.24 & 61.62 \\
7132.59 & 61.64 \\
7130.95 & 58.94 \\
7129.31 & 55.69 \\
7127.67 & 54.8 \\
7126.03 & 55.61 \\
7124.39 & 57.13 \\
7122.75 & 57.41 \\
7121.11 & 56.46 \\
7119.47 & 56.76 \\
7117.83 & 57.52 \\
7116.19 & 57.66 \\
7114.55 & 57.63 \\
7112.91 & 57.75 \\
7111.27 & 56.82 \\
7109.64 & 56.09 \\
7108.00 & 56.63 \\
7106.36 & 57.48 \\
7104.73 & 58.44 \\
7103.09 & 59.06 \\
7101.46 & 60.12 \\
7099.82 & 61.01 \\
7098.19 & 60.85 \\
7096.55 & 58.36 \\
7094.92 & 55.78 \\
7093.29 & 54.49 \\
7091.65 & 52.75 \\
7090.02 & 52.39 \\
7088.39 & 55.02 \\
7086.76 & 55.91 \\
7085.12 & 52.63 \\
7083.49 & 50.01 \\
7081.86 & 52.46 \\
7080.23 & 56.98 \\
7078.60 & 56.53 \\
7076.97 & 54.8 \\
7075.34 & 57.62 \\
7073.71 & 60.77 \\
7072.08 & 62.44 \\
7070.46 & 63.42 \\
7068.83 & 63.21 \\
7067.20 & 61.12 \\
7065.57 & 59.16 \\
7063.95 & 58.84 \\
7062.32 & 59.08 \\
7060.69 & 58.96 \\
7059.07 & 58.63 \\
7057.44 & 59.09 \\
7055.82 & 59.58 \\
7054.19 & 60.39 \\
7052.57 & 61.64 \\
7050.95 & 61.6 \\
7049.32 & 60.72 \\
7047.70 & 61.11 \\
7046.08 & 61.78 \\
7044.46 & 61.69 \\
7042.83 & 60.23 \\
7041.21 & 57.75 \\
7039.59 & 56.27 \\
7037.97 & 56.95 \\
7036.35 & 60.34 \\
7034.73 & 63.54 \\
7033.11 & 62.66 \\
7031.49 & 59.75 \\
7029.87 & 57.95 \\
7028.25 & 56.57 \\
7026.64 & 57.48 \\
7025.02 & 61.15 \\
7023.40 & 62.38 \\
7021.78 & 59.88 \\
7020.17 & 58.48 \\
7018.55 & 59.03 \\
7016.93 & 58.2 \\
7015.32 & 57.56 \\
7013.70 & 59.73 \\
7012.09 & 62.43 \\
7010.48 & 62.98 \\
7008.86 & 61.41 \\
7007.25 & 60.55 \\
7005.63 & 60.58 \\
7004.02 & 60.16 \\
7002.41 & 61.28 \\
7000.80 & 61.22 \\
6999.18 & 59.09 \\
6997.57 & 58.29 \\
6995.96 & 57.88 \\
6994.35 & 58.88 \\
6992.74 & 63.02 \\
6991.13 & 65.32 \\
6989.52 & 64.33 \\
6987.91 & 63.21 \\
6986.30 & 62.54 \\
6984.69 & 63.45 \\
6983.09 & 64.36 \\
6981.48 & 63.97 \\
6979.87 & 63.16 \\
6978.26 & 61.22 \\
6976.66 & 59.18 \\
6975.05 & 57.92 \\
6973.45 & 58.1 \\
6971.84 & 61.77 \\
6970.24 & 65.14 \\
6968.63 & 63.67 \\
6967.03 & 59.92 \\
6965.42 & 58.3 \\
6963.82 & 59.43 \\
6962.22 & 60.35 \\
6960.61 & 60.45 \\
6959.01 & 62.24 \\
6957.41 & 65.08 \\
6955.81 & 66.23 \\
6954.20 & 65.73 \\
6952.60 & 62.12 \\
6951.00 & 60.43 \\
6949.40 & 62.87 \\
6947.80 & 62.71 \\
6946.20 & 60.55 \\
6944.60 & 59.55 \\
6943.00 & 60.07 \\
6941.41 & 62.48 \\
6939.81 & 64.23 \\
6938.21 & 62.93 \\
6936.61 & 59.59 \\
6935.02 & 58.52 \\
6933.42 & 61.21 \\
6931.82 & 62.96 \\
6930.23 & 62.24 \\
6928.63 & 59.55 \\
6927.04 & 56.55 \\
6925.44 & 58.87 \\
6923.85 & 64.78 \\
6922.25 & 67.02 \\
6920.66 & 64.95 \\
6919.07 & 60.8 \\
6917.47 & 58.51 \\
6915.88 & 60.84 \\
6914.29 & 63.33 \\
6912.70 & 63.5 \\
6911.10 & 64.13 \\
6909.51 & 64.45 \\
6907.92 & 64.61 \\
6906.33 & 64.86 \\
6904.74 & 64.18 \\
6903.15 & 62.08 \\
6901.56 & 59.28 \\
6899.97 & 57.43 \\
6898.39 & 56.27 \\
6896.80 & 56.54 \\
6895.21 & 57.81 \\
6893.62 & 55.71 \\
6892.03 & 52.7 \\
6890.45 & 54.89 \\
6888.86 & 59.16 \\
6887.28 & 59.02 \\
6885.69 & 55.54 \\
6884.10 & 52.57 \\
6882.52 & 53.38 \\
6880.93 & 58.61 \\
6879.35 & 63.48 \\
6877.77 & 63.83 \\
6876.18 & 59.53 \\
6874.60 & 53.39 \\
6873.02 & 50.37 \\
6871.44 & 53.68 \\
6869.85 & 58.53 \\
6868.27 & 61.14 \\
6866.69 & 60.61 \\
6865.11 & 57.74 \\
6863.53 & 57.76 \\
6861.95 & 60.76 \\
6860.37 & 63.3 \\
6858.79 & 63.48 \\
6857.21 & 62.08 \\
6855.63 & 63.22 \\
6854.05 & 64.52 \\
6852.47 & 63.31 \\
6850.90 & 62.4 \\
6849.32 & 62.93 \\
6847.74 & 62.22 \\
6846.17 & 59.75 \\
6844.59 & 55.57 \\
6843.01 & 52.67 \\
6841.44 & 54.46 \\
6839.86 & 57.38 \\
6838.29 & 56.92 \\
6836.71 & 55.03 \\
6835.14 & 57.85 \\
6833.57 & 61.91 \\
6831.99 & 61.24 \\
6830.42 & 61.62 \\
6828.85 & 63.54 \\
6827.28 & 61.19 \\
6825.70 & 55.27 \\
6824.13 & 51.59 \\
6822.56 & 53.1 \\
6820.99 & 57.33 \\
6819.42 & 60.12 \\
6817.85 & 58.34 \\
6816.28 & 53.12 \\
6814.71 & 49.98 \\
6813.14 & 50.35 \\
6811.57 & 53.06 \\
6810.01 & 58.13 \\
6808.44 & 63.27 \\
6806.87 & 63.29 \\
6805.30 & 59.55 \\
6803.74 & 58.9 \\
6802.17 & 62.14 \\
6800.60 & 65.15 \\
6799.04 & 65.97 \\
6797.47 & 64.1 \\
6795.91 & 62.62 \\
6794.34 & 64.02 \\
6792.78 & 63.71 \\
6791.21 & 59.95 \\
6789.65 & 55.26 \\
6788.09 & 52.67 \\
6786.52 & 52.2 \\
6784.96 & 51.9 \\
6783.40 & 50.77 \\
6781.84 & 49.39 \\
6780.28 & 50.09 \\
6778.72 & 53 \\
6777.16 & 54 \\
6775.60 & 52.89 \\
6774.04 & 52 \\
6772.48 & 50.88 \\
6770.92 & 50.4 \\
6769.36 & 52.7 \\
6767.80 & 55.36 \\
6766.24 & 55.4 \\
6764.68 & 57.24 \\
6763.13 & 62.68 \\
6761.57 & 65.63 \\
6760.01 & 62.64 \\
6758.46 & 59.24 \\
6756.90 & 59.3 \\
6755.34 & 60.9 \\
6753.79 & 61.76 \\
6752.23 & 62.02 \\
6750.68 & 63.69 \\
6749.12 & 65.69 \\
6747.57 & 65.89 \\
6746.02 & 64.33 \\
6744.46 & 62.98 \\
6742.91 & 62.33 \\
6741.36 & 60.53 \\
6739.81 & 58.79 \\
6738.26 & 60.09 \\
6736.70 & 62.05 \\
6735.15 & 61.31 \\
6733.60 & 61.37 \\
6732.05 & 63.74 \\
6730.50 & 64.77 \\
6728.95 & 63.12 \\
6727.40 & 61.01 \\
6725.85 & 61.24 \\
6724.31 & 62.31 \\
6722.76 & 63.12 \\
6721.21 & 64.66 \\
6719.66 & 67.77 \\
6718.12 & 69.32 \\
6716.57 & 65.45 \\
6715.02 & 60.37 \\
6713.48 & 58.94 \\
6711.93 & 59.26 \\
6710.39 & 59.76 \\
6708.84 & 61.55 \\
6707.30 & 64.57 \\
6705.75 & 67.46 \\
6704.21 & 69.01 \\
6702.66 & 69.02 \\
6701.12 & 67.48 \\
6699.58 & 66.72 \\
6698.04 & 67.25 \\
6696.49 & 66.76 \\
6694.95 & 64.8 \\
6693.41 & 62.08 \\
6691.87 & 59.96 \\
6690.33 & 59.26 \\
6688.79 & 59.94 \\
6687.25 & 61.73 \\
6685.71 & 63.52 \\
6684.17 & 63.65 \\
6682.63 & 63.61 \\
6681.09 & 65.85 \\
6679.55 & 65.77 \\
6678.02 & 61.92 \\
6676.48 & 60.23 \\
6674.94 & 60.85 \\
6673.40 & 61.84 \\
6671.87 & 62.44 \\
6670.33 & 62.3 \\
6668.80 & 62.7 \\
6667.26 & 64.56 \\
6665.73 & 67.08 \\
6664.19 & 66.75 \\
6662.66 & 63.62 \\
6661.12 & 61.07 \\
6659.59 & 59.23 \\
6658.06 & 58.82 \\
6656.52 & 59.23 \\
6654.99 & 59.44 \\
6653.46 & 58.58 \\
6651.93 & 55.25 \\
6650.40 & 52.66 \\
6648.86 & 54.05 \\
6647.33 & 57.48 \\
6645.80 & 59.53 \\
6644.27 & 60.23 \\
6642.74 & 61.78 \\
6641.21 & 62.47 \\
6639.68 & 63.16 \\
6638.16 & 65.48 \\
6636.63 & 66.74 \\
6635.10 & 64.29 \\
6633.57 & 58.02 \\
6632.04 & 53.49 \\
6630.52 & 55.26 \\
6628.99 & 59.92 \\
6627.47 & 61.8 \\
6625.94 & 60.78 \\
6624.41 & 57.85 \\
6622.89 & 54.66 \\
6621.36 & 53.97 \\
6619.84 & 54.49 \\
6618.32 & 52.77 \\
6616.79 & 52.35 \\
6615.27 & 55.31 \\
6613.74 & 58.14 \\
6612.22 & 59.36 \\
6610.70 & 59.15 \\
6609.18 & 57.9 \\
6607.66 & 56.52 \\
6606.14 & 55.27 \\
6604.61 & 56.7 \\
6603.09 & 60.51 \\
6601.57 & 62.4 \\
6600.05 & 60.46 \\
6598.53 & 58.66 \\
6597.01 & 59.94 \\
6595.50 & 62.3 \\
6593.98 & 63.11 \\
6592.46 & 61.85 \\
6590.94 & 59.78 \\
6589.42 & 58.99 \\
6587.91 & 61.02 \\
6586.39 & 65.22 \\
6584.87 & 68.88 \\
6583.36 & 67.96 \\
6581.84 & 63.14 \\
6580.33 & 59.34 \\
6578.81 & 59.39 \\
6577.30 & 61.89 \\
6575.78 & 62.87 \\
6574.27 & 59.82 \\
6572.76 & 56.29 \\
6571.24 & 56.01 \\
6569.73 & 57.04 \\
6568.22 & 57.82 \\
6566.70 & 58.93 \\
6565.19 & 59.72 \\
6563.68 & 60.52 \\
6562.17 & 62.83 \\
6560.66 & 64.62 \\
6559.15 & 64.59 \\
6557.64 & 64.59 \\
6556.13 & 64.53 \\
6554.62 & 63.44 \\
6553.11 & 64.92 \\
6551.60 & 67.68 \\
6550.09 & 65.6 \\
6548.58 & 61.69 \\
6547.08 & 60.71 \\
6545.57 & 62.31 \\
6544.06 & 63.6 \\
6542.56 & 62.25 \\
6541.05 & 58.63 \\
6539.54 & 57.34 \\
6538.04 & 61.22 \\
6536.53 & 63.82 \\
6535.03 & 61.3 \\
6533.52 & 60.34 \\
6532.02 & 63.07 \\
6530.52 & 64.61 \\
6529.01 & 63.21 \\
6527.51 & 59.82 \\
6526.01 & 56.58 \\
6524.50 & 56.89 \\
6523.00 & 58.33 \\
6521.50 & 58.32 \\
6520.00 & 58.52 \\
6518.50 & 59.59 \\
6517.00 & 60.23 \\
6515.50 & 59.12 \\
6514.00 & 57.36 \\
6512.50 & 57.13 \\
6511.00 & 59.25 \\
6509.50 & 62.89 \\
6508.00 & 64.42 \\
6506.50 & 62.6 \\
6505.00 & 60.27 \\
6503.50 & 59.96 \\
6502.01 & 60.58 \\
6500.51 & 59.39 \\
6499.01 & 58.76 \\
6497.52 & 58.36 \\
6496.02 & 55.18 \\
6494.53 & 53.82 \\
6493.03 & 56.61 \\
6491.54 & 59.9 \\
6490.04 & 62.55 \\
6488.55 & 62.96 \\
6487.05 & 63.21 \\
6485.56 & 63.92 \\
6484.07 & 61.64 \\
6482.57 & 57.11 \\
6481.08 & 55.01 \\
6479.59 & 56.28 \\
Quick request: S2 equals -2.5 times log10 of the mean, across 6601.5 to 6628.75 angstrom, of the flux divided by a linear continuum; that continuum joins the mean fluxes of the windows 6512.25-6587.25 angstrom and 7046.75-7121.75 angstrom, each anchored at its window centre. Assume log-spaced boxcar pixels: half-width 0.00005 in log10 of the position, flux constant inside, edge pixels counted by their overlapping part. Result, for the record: 0.07 mag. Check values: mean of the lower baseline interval 61.3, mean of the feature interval 57.1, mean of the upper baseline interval 58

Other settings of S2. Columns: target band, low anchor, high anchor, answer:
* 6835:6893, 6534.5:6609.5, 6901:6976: 0.06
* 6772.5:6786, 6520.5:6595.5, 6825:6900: 0.15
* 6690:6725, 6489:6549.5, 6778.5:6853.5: -0.10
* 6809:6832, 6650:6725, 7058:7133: 0.09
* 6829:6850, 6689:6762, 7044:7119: 0.05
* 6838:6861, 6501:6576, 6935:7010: 0.02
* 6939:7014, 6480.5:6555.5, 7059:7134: -0.06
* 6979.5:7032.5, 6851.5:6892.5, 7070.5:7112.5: -0.06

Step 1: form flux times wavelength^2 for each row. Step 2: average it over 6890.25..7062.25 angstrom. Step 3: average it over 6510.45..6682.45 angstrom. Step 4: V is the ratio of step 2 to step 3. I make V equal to 1.1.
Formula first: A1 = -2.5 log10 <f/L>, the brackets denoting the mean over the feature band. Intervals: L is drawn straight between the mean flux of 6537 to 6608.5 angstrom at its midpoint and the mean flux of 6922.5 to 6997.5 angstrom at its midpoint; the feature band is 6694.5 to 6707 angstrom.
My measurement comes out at -0.10 mag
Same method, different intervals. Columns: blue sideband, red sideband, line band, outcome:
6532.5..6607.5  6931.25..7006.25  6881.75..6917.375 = 0.04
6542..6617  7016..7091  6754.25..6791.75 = 0.09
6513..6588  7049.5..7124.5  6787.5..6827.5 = 0.02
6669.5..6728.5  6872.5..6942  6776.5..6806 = 0.08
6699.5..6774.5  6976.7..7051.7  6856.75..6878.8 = 0.04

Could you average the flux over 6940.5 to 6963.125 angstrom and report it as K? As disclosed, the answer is 62.2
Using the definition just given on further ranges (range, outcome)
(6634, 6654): 60.1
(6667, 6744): 63.2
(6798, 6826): 57.8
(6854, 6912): 59.1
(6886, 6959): 61.1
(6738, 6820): 58.3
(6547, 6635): 60.1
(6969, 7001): 61.6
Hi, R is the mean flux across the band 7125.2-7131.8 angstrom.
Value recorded 56.3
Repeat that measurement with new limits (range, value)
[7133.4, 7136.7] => 60.8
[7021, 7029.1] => 59.5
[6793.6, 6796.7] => 63.3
